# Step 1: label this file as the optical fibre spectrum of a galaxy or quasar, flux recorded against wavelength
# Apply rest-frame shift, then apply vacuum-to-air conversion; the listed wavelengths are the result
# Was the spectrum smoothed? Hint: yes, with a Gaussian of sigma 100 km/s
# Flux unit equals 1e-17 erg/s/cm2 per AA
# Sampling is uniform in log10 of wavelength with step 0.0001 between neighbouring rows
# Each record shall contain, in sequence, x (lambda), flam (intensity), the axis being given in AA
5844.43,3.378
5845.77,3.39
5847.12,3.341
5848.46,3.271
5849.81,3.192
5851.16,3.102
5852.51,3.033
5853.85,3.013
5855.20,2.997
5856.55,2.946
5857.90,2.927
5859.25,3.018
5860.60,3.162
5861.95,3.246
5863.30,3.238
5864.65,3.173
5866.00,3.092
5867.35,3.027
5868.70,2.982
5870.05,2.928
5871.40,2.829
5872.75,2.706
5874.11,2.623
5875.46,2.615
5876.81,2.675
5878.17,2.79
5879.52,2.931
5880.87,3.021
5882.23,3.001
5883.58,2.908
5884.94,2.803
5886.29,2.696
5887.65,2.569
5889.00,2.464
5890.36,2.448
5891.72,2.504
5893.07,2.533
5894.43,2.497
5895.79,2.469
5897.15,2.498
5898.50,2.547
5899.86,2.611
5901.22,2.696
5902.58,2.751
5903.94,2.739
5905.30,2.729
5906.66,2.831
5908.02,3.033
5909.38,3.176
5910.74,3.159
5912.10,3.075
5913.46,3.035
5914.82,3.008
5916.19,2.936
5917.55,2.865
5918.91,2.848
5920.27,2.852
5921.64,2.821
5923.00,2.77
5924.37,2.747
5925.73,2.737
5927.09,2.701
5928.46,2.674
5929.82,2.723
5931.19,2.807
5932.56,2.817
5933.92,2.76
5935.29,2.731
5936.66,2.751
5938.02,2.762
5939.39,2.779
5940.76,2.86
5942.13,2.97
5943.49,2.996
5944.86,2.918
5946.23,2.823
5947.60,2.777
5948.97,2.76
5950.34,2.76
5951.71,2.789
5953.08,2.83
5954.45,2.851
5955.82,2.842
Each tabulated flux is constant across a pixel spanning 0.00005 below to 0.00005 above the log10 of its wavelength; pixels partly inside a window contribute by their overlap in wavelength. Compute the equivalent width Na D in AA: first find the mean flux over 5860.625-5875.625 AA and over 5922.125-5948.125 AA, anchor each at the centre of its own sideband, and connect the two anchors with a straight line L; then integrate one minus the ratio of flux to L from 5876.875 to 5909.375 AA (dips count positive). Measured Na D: 2.2 AA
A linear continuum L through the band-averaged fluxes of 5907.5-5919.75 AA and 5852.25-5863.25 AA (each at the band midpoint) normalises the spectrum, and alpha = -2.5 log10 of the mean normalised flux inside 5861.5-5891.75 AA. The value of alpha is 0.07 mag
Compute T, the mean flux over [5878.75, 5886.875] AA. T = 2.9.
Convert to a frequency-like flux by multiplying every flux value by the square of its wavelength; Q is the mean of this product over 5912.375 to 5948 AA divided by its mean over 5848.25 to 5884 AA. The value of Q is 0.97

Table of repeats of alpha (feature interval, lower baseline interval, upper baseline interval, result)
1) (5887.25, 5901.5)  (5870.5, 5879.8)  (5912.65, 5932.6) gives 0.10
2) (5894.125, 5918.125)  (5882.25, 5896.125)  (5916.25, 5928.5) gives -0.04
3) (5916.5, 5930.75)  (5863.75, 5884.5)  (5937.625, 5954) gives 0.03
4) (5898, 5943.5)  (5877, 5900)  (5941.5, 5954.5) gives -0.03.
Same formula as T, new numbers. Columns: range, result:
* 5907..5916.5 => 3.06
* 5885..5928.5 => 2.75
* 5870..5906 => 2.68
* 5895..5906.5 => 2.64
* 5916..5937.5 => 2.78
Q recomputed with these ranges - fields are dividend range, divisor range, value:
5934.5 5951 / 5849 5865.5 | 0.94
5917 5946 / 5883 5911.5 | 1.05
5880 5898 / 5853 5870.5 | 0.87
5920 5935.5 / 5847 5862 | 0.92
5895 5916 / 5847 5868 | 0.92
